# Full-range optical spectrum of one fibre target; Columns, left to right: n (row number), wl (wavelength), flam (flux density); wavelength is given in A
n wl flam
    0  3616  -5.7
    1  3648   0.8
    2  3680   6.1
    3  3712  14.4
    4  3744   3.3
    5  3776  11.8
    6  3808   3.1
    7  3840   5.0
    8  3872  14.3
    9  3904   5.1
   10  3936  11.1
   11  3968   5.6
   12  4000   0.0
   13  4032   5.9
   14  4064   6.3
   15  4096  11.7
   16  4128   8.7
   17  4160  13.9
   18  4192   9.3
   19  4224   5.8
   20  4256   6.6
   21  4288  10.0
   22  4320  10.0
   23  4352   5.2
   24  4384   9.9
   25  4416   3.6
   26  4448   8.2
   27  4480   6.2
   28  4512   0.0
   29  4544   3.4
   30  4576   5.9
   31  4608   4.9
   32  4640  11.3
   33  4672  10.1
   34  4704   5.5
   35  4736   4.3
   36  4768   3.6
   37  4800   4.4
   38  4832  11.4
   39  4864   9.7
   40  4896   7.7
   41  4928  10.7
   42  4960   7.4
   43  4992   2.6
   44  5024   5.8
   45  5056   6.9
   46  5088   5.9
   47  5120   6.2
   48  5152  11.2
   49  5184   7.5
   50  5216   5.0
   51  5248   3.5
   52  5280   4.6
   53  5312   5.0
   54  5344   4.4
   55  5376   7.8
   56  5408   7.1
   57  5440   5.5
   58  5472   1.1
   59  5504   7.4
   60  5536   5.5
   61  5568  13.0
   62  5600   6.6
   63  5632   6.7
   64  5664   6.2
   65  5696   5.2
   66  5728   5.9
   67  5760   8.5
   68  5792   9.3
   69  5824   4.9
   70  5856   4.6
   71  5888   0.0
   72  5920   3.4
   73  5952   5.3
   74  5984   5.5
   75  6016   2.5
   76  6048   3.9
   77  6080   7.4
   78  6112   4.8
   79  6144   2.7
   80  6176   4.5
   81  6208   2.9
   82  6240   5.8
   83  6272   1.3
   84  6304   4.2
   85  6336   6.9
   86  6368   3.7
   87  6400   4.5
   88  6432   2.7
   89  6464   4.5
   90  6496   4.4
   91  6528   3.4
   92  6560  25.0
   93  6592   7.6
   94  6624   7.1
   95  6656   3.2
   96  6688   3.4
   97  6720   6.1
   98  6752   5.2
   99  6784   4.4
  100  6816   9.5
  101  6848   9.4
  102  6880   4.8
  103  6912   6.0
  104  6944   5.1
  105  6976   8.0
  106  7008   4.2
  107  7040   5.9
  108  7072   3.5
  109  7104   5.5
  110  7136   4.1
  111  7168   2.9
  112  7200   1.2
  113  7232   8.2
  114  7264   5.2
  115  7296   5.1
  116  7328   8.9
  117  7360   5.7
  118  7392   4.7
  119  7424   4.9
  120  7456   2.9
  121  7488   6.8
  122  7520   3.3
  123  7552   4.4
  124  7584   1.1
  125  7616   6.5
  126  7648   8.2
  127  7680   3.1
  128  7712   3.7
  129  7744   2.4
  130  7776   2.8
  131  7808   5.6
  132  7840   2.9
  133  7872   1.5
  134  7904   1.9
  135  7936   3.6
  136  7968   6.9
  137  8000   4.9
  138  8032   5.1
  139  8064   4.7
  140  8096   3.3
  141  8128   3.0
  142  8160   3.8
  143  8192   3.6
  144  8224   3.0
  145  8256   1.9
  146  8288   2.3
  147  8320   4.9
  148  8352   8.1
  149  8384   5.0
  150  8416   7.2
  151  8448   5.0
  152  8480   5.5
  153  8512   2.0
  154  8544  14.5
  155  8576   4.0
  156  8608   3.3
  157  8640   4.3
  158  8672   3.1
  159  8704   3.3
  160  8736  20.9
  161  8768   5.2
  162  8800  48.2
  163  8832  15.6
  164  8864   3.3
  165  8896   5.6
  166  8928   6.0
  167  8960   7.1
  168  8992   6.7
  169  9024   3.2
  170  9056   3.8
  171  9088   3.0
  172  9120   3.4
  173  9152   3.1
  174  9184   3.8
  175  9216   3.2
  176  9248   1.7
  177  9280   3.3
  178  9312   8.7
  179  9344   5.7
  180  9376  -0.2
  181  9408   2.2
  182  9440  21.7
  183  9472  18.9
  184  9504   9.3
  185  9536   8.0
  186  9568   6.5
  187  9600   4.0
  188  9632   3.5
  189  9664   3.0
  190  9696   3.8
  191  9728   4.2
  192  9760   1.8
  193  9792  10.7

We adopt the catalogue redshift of 0.760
